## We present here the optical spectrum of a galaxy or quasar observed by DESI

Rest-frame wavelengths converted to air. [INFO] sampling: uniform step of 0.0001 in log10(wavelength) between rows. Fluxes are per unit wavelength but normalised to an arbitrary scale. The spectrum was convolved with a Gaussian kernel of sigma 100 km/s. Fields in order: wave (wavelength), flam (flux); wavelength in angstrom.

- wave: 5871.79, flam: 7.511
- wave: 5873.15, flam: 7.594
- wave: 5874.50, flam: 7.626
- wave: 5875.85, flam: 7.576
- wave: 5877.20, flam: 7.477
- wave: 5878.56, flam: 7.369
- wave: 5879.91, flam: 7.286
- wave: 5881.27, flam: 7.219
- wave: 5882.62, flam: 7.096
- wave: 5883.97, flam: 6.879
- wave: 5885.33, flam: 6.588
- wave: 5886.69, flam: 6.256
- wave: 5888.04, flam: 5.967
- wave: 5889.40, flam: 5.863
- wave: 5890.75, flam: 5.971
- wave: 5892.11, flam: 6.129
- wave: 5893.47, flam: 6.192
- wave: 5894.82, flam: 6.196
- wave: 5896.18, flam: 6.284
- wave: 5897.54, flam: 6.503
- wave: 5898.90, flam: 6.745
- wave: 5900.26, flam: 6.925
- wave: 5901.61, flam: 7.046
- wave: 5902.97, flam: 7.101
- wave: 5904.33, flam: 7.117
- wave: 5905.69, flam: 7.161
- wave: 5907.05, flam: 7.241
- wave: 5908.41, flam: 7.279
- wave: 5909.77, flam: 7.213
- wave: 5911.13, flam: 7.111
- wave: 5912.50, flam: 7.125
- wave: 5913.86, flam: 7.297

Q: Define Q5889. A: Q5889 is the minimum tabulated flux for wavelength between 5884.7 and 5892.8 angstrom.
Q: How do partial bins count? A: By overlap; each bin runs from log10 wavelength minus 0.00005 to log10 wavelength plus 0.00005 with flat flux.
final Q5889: 5.863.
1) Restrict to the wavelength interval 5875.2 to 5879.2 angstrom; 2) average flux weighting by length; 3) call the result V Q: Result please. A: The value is 7.47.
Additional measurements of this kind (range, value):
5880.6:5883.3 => 7.18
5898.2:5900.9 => 6.82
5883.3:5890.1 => 6.31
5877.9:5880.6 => 7.32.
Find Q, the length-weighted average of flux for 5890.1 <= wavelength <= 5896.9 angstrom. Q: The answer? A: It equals 6.15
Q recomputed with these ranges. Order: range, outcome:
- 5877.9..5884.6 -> 7.18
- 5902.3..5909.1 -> 7.18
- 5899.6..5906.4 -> 7.08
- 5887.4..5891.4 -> 5.94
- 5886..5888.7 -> 6.12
